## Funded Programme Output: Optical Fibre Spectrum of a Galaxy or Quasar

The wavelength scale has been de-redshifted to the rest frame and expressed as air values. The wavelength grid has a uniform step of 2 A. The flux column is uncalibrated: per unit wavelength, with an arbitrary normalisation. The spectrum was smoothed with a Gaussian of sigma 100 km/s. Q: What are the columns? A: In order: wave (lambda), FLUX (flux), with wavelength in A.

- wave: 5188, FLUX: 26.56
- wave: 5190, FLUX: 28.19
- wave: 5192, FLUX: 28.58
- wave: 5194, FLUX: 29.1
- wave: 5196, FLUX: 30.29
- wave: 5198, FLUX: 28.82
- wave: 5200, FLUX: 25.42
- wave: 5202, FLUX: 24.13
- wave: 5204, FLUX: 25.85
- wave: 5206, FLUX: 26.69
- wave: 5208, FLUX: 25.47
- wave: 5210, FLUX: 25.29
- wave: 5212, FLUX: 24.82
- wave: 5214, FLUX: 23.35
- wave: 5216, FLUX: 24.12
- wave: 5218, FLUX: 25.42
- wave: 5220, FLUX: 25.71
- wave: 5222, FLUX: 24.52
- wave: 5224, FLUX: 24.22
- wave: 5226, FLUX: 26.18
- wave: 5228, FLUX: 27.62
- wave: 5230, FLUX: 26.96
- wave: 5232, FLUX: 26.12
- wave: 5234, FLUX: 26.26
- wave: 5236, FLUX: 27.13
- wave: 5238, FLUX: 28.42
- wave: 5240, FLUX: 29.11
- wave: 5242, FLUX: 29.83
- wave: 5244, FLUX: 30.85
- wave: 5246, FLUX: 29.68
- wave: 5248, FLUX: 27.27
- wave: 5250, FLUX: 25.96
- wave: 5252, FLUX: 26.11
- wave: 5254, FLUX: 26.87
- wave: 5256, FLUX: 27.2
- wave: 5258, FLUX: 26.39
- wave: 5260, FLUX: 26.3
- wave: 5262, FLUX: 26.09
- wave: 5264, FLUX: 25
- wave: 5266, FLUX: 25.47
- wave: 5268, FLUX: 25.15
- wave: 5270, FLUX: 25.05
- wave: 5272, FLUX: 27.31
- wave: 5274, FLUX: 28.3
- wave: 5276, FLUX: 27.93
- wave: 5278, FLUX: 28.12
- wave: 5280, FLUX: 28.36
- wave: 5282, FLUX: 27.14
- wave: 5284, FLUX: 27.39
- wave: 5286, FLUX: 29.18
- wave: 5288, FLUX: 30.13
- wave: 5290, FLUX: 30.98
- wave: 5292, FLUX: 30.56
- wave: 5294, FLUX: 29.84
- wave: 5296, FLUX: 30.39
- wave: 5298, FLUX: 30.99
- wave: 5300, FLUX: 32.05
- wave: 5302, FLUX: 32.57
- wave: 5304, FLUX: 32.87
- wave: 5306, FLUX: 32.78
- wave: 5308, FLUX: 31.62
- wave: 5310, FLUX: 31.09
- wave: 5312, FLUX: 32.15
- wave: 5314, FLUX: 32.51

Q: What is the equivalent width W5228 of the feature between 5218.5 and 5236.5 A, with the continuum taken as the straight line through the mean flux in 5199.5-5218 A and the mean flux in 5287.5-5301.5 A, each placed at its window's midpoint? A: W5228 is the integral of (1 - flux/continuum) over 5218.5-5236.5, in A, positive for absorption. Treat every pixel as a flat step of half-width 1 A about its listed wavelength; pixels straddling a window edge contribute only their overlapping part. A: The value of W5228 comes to 0.2 A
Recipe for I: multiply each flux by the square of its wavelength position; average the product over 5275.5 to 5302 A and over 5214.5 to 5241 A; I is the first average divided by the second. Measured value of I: 1.16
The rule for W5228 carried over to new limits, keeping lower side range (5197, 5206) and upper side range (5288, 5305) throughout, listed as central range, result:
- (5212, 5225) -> 1.2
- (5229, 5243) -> 0.1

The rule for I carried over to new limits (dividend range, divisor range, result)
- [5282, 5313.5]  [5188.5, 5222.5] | 1.22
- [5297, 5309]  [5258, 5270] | 1.27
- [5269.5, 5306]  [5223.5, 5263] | 1.10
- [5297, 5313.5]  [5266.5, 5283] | 1.19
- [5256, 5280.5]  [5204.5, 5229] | 1.07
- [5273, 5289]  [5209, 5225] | 1.18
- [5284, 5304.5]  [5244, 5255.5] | 1.14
